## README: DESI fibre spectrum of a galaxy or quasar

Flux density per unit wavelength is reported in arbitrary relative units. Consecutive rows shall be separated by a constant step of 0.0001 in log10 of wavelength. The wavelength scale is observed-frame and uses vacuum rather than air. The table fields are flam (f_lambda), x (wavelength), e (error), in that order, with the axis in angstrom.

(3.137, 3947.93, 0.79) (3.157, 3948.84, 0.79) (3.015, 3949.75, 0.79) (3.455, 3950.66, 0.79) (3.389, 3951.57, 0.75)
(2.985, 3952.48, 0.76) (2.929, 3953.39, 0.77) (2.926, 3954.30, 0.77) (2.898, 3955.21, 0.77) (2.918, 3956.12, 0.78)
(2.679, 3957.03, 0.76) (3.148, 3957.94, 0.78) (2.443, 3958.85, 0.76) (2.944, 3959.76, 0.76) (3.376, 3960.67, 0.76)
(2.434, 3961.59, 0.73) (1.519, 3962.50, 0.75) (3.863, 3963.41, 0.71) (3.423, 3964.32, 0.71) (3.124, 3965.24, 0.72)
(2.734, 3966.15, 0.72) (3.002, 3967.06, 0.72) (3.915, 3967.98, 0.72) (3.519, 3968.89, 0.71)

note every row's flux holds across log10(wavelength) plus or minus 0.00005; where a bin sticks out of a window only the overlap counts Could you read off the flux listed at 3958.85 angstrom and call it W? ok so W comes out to 2.443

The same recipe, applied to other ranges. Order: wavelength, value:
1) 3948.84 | 3.157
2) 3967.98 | 3.915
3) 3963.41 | 3.863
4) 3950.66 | 3.455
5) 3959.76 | 2.944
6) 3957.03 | 2.679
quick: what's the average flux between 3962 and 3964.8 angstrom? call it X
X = 2.93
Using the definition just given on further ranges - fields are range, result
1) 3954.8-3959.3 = 2.82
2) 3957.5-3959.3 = 2.8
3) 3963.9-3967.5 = 3.07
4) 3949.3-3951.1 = 3.23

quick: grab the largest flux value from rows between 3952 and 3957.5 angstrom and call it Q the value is 2.985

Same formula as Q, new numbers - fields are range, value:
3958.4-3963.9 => 3.863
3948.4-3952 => 3.455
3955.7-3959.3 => 3.148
